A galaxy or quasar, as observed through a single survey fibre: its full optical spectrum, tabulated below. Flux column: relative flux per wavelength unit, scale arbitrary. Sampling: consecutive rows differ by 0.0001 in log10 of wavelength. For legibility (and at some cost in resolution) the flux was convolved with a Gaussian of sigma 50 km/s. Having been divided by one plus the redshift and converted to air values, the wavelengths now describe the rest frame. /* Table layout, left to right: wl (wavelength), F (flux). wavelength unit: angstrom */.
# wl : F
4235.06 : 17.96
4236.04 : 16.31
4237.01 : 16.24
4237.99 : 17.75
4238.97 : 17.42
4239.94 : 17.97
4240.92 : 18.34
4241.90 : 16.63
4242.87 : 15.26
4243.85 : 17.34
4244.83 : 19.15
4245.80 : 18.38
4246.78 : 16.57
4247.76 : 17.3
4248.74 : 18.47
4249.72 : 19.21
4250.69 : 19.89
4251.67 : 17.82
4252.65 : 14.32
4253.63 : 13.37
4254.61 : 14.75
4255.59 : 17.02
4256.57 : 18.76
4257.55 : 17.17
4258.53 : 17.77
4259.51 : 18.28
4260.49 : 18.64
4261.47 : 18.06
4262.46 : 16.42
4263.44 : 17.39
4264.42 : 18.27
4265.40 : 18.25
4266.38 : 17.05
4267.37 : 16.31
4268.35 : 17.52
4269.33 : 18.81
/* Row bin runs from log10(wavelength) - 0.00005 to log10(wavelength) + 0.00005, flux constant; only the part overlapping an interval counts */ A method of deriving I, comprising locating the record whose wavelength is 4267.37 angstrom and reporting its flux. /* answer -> 16.31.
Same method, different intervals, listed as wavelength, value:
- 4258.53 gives 17.77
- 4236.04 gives 16.31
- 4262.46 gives 16.42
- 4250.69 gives 19.89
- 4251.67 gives 17.82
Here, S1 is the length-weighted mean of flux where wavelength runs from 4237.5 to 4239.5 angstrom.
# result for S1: 17.6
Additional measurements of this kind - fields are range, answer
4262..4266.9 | 17.5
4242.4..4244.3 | 16.3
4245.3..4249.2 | 17.7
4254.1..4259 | 17.1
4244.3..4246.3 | 18.8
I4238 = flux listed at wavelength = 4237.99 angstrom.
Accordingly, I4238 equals 17.75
